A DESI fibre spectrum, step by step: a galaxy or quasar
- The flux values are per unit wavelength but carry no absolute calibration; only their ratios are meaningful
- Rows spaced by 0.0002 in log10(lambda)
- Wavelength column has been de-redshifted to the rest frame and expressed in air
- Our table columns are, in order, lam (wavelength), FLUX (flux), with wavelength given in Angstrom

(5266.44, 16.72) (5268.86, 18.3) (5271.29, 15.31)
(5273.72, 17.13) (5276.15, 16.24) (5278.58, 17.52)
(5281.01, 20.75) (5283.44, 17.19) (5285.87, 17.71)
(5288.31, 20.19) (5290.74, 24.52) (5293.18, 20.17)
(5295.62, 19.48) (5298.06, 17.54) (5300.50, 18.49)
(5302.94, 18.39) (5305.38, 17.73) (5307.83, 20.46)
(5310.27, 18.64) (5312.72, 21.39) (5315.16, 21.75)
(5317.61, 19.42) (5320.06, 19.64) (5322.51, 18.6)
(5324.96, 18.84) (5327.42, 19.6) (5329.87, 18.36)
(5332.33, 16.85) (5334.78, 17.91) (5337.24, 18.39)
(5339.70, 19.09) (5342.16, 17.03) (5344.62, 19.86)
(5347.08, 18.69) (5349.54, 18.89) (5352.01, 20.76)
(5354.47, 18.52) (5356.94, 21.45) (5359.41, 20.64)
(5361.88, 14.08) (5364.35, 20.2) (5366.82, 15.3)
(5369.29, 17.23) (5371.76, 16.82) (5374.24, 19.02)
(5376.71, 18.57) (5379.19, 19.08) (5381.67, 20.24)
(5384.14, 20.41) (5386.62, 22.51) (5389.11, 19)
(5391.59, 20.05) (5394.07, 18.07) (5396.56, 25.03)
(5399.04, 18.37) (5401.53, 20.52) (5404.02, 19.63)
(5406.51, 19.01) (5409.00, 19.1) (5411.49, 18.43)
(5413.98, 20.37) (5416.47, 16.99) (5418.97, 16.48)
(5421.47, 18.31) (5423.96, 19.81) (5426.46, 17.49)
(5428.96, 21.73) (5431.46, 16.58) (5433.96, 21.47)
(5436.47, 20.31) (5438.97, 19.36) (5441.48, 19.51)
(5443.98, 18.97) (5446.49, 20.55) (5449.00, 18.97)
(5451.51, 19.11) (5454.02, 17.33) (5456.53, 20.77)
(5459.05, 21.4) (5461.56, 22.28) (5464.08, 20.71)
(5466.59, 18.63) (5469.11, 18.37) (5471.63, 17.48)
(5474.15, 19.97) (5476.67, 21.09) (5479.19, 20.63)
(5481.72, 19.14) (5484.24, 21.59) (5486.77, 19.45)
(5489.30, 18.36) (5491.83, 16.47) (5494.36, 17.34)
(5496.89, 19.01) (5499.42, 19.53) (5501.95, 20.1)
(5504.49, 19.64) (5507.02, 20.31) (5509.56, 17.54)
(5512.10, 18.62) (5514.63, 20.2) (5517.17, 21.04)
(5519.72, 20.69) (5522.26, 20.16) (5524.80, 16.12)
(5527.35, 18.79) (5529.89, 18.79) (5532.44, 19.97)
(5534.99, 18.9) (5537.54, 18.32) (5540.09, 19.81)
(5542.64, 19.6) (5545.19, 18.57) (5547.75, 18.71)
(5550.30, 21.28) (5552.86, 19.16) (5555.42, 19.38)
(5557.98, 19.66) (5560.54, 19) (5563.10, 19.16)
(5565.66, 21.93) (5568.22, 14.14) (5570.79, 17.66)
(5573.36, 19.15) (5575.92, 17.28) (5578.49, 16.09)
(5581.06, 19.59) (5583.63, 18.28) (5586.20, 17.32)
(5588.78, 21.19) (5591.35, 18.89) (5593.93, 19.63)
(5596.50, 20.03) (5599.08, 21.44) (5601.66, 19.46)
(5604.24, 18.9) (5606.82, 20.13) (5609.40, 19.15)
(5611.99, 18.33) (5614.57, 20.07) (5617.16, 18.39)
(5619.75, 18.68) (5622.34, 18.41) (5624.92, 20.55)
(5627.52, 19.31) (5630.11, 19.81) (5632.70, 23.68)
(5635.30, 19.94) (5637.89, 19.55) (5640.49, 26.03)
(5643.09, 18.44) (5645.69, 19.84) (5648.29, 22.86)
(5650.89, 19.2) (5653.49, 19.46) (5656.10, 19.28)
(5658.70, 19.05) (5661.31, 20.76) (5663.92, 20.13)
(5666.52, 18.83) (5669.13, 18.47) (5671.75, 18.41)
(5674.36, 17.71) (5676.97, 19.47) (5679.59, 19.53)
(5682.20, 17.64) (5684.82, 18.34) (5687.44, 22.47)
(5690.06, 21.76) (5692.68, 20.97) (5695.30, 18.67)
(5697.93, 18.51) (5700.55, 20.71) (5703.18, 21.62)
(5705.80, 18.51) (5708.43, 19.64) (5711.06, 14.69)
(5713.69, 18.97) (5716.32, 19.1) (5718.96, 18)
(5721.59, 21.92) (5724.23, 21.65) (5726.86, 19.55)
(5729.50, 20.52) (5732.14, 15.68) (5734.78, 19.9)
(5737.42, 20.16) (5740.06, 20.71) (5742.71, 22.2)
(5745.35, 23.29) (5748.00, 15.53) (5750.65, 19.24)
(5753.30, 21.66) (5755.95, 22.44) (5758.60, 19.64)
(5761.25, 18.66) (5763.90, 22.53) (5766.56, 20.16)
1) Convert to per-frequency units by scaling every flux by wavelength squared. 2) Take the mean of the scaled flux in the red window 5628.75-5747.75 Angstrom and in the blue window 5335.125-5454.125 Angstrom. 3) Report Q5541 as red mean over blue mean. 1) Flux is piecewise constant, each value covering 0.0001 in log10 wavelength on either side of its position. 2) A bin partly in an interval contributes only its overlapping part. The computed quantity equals 1.2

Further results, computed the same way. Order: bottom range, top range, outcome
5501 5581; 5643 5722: 1.07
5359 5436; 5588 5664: 1.14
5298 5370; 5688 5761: 1.21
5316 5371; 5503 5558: 1.11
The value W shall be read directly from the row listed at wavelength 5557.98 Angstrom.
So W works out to 19.66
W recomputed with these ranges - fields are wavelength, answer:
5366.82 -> 15.3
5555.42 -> 19.38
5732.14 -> 15.68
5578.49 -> 16.09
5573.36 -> 19.15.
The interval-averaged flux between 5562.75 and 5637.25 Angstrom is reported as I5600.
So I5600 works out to 19.2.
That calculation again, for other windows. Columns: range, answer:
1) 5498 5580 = 19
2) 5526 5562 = 19.3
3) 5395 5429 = 19.3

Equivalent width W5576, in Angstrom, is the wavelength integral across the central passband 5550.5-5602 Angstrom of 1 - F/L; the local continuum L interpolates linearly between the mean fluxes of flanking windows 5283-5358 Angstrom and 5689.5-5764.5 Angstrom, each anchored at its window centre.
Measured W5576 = 1.7 Angstrom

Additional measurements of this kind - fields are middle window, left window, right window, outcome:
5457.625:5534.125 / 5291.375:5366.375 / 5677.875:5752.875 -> -0.60 Angstrom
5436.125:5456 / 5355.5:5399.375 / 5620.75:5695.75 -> 0.15 Angstrom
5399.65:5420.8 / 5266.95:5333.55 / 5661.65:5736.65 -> 0.25 Angstrom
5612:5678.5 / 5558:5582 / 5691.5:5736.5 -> -3.51 Angstrom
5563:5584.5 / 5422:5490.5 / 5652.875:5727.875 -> 1.61 Angstrom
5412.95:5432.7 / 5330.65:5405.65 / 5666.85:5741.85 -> 0.70 Angstrom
